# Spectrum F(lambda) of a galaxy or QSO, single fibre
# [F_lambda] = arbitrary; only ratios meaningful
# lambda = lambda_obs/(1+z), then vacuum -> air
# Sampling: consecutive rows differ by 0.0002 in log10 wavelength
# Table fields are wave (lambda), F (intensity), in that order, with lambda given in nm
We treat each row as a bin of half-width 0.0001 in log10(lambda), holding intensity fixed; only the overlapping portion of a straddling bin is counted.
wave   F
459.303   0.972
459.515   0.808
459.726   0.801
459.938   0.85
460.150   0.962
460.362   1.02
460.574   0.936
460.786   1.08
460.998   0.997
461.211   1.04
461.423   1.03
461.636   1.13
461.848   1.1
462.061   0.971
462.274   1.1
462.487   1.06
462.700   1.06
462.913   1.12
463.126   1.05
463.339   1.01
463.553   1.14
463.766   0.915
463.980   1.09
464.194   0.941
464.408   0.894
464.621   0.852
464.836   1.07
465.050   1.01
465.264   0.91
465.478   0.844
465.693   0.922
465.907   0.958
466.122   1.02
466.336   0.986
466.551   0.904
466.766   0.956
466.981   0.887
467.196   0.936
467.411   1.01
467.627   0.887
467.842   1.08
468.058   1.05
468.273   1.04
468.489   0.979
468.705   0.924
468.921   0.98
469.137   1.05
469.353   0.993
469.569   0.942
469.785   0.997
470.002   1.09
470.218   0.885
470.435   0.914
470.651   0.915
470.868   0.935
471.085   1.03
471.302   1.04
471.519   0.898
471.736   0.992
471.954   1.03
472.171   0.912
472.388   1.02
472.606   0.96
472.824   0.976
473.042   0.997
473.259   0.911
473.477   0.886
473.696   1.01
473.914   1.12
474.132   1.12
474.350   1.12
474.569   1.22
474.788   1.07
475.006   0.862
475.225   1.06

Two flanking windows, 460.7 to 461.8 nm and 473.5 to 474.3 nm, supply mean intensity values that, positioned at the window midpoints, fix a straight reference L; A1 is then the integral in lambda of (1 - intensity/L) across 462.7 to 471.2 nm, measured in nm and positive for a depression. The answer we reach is 0.66 nm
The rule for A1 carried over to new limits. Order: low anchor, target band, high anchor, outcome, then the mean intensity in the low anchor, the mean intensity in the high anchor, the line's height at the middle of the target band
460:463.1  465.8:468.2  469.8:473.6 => 0.07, 1.04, 0.965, 1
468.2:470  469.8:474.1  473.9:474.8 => 0.37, 0.993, 1.14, 1.07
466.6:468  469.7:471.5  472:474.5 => 0.03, 0.96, 1.01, 0.986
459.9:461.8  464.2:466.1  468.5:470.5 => 0.11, 1.01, 0.976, 0.995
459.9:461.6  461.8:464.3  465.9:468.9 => -0.14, 1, 0.973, 0.991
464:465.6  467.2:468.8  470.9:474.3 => -0.05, 0.94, 0.994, 0.962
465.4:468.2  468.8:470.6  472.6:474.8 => 0.02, 0.959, 1.04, 0.992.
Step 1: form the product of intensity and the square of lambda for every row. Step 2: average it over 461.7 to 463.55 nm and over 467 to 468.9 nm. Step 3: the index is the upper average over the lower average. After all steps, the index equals 0.9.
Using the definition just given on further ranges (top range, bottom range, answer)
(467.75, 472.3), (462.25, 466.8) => 1.02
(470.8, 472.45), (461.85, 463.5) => 0.96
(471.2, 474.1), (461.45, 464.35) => 0.98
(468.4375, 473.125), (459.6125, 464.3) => 0.99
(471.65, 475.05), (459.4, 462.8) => 1.07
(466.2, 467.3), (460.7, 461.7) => 0.91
